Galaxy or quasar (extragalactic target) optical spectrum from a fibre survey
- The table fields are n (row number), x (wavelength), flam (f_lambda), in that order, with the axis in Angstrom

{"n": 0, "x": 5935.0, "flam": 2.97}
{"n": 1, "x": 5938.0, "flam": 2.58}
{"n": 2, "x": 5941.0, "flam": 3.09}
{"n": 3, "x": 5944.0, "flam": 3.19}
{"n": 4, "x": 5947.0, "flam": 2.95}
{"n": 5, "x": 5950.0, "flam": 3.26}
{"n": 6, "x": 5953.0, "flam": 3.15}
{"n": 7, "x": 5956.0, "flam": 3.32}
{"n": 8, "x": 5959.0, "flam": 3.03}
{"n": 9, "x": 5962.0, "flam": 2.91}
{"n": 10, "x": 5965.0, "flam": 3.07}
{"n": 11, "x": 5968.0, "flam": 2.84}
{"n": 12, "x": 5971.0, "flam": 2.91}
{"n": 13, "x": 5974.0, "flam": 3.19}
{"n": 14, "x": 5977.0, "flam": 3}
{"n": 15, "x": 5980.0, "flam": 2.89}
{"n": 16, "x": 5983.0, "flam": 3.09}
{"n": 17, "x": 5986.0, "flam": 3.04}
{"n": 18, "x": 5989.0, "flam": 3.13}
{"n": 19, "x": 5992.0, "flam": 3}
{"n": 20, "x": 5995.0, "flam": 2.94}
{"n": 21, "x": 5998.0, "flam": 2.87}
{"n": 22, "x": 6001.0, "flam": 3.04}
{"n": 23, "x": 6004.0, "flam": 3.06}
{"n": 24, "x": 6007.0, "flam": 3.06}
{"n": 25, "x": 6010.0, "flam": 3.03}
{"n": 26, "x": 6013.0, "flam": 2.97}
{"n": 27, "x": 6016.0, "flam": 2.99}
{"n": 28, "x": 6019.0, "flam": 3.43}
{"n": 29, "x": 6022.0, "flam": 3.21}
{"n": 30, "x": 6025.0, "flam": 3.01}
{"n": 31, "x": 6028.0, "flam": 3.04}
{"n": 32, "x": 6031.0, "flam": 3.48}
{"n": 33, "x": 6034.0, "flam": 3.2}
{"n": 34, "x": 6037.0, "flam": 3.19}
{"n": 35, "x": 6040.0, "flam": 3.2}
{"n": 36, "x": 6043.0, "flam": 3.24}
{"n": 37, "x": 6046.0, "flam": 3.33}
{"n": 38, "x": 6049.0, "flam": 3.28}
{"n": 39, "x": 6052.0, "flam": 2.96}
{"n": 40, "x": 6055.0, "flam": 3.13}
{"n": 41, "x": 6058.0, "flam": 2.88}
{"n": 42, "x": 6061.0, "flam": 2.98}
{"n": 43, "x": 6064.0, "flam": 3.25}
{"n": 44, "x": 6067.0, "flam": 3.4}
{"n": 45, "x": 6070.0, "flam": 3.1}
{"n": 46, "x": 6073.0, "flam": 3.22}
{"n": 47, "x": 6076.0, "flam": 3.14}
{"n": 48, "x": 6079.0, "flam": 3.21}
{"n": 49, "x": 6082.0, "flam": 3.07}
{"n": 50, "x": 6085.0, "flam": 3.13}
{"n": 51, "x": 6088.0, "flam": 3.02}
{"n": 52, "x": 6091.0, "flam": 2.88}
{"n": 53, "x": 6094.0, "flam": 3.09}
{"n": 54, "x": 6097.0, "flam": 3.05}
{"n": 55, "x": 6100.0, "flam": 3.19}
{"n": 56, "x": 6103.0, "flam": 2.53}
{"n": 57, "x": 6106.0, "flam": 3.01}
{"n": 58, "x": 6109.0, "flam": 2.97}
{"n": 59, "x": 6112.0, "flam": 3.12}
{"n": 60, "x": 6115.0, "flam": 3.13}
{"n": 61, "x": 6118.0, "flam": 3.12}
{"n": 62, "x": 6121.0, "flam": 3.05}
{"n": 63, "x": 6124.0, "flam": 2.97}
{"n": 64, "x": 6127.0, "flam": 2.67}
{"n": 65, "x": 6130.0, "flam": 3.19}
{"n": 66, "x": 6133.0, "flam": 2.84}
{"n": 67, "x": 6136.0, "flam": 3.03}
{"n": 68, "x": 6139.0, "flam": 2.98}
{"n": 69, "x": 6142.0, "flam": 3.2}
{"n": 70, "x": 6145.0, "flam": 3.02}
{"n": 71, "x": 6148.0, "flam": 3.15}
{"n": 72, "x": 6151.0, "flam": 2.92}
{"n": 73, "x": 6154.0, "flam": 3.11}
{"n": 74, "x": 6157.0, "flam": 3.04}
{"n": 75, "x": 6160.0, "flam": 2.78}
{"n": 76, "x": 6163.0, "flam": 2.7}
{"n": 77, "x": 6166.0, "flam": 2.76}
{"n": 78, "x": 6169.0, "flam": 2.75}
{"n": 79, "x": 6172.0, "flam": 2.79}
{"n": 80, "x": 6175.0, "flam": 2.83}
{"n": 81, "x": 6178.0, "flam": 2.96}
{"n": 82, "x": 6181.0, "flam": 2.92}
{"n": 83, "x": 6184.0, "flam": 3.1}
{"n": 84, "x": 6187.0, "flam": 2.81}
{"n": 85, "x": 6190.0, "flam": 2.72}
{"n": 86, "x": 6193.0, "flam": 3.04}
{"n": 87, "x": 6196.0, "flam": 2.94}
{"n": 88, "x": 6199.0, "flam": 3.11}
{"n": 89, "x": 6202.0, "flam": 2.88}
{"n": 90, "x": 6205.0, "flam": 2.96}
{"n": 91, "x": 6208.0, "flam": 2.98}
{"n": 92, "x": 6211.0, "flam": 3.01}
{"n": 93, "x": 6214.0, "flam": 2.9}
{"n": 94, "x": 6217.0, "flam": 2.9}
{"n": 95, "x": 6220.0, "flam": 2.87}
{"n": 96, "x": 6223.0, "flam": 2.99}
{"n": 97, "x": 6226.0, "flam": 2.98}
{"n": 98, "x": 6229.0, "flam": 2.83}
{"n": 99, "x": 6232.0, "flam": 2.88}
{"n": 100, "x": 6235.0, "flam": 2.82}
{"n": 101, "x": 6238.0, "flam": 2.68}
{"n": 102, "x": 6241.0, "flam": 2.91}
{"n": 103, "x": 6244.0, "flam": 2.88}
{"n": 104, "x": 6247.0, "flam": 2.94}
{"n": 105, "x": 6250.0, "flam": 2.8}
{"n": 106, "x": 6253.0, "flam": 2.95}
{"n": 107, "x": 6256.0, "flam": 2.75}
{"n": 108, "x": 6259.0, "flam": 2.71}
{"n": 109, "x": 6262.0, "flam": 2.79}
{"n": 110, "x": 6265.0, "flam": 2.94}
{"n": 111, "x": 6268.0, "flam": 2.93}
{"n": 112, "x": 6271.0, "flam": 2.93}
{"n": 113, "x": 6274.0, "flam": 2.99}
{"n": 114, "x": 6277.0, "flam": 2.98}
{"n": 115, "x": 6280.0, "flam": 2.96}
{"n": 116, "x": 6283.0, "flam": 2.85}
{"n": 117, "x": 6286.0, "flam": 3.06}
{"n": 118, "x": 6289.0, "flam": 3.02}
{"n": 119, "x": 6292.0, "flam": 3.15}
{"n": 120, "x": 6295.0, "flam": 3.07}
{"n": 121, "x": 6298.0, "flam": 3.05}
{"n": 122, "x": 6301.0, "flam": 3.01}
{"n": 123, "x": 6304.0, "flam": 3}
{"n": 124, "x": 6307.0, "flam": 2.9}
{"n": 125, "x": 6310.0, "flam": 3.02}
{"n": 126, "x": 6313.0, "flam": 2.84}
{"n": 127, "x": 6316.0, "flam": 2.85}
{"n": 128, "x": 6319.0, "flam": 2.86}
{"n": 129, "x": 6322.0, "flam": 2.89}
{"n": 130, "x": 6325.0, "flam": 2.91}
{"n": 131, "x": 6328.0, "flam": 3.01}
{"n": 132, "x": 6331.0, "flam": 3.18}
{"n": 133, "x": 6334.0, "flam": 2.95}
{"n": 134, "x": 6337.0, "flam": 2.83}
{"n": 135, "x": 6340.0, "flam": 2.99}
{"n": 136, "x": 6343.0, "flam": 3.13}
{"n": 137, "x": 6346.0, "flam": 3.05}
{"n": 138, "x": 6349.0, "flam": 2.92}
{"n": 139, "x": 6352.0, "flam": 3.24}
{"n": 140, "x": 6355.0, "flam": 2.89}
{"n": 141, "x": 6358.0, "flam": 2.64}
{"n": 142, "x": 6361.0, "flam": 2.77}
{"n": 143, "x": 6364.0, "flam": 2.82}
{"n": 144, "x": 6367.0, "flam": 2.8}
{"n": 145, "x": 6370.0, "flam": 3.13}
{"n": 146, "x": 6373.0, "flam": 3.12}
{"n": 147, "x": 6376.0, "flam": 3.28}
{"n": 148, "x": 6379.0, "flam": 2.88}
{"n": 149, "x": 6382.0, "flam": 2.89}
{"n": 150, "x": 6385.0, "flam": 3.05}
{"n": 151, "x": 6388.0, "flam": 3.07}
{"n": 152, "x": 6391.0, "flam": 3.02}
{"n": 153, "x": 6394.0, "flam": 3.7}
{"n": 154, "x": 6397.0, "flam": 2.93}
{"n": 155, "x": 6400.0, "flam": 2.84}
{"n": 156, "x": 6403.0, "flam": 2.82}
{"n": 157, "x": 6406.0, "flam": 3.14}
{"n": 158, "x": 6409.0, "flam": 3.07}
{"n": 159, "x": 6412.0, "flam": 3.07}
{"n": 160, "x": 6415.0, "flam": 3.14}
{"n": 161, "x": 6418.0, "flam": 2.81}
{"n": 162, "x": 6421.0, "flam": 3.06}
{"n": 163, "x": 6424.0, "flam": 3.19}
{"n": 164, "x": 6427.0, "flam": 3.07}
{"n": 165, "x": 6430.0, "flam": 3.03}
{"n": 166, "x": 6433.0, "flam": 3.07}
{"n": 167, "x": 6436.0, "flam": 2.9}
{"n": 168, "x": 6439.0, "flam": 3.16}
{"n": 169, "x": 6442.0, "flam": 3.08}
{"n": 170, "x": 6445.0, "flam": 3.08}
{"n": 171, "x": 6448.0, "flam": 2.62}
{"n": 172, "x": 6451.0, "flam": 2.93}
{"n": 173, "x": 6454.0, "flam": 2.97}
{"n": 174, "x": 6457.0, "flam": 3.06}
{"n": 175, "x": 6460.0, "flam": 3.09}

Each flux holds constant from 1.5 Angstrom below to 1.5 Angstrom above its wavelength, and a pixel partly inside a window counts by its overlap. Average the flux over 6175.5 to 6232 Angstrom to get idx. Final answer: 2.94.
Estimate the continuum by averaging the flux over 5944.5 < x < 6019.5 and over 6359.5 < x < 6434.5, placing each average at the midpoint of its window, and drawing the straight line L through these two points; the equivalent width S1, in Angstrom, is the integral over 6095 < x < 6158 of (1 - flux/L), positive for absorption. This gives 0.5 Angstrom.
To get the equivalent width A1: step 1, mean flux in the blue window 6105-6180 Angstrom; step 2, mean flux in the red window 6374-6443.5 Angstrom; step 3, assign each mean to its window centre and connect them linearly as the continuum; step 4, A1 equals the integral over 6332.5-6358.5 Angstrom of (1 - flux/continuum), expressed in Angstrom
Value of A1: 0.5 Angstrom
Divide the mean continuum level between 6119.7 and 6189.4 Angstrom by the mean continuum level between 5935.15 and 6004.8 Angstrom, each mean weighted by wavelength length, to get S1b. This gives 0.97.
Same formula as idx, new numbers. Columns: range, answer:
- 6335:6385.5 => 2.96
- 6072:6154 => 3.03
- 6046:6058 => 3.12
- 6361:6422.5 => 3.03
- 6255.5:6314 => 2.95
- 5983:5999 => 3.01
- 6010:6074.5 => 3.16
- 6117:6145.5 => 3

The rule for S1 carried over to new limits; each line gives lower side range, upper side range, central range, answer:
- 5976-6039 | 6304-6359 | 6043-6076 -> -1.03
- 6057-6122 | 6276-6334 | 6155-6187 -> 1.81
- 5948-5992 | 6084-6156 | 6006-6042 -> -1.33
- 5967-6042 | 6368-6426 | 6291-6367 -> 2.71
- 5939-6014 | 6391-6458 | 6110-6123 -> -0.25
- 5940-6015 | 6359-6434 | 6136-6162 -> 0.14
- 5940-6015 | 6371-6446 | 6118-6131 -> 0.29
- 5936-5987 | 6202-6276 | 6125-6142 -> -0.14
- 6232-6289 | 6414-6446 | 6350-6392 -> 0.33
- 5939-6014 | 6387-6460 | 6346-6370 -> 1.10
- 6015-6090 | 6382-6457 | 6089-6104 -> 0.87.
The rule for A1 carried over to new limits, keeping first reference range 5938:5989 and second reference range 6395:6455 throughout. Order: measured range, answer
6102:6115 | 0.4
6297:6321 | 0.6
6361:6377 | 0.1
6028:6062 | -1.4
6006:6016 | 0.1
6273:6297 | 0.1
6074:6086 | -0.4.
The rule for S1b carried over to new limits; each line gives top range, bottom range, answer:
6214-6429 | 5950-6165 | 0.97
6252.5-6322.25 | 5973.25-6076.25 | 0.94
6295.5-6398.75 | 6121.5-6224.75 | 1.02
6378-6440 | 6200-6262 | 1.06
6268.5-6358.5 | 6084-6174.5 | 1.00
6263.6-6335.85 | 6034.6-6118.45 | 0.96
